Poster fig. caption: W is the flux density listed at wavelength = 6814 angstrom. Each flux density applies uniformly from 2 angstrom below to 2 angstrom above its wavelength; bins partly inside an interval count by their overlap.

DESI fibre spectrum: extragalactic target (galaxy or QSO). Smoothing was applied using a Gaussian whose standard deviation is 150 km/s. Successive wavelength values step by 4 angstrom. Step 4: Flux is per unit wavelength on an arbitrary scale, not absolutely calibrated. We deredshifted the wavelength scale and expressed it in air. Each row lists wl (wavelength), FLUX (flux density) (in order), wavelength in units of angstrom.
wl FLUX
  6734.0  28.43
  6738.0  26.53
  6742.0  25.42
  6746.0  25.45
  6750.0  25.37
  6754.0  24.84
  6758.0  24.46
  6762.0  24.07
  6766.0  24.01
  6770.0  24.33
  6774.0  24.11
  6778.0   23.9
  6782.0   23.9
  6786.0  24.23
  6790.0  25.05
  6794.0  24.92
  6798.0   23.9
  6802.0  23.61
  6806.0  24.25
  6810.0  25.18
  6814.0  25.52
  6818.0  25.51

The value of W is 25.52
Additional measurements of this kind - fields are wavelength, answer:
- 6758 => 24.46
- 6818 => 25.51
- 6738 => 26.53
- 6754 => 24.84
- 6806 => 24.25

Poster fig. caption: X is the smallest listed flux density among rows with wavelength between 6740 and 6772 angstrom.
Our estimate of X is 24.01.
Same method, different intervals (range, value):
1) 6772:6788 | 23.9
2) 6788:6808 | 23.61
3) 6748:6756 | 24.84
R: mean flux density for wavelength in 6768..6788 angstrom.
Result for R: 24.1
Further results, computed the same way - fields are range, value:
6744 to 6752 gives 25.4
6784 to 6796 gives 24.7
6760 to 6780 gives 24.1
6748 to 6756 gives 25.1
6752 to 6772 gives 24.3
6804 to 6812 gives 24.7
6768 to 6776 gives 24.2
